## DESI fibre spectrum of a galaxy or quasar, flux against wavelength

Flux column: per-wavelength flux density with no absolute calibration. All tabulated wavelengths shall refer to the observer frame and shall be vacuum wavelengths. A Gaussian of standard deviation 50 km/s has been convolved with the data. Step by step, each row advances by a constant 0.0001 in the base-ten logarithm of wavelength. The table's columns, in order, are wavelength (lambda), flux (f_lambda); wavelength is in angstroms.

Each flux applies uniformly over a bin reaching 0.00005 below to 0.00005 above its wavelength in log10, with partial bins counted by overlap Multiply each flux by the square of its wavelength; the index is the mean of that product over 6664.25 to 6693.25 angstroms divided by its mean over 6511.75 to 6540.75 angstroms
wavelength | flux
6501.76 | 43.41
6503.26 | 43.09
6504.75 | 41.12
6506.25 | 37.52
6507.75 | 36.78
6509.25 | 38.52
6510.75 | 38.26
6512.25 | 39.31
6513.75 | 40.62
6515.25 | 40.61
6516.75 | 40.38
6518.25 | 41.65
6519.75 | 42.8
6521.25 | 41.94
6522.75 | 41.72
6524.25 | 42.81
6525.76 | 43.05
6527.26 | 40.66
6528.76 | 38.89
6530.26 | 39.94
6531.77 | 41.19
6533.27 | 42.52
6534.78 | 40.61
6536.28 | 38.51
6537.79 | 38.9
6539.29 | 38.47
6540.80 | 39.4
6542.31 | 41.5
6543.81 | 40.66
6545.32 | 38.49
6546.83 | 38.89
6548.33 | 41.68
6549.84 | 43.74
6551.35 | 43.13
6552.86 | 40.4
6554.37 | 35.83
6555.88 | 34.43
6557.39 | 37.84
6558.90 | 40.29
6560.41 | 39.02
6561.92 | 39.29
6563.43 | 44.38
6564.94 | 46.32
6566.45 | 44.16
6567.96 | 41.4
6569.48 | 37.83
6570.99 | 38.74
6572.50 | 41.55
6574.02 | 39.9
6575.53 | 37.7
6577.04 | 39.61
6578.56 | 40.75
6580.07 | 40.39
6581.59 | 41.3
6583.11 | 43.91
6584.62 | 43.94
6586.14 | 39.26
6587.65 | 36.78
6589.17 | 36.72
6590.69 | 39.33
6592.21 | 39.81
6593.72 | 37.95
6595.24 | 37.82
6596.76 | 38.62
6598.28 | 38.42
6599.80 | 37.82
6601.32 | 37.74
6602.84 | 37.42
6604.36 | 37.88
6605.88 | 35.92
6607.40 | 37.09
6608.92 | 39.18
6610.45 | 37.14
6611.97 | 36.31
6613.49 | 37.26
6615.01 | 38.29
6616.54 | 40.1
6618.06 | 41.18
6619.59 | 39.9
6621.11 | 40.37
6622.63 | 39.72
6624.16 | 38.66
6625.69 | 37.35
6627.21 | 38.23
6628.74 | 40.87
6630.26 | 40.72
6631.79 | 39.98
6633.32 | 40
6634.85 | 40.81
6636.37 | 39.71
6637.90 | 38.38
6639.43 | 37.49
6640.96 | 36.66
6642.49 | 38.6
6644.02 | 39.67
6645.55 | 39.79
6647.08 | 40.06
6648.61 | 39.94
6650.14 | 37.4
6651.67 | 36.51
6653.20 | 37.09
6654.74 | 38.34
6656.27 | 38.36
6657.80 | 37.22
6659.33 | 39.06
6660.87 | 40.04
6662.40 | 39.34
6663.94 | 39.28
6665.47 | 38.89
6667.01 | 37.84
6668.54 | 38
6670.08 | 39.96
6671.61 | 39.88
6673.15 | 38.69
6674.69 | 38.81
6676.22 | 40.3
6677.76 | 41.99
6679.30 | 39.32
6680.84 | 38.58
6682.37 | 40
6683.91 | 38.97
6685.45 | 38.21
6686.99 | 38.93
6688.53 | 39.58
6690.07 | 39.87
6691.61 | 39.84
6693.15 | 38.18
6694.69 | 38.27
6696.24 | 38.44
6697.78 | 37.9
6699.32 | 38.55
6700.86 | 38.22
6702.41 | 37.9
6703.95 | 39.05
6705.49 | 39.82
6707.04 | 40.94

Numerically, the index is 1.01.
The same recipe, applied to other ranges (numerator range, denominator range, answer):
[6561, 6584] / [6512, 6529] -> 1.01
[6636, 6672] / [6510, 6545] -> 0.99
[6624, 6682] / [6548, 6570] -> 0.99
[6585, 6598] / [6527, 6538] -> 0.97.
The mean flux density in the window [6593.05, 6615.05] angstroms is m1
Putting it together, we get 37.6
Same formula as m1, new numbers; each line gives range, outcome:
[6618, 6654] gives 39.1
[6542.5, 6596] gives 40.1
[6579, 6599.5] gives 39.5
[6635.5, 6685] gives 38.9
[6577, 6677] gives 38.9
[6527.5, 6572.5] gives 40.3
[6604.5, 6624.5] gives 38.5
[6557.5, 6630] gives 39.4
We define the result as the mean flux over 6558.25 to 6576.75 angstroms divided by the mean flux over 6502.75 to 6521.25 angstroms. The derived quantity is 1.02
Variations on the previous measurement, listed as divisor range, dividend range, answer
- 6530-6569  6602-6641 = 0.96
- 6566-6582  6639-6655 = 0.95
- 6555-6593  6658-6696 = 0.98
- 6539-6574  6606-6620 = 0.95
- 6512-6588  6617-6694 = 0.96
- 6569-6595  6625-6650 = 0.99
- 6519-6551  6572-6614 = 0.95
